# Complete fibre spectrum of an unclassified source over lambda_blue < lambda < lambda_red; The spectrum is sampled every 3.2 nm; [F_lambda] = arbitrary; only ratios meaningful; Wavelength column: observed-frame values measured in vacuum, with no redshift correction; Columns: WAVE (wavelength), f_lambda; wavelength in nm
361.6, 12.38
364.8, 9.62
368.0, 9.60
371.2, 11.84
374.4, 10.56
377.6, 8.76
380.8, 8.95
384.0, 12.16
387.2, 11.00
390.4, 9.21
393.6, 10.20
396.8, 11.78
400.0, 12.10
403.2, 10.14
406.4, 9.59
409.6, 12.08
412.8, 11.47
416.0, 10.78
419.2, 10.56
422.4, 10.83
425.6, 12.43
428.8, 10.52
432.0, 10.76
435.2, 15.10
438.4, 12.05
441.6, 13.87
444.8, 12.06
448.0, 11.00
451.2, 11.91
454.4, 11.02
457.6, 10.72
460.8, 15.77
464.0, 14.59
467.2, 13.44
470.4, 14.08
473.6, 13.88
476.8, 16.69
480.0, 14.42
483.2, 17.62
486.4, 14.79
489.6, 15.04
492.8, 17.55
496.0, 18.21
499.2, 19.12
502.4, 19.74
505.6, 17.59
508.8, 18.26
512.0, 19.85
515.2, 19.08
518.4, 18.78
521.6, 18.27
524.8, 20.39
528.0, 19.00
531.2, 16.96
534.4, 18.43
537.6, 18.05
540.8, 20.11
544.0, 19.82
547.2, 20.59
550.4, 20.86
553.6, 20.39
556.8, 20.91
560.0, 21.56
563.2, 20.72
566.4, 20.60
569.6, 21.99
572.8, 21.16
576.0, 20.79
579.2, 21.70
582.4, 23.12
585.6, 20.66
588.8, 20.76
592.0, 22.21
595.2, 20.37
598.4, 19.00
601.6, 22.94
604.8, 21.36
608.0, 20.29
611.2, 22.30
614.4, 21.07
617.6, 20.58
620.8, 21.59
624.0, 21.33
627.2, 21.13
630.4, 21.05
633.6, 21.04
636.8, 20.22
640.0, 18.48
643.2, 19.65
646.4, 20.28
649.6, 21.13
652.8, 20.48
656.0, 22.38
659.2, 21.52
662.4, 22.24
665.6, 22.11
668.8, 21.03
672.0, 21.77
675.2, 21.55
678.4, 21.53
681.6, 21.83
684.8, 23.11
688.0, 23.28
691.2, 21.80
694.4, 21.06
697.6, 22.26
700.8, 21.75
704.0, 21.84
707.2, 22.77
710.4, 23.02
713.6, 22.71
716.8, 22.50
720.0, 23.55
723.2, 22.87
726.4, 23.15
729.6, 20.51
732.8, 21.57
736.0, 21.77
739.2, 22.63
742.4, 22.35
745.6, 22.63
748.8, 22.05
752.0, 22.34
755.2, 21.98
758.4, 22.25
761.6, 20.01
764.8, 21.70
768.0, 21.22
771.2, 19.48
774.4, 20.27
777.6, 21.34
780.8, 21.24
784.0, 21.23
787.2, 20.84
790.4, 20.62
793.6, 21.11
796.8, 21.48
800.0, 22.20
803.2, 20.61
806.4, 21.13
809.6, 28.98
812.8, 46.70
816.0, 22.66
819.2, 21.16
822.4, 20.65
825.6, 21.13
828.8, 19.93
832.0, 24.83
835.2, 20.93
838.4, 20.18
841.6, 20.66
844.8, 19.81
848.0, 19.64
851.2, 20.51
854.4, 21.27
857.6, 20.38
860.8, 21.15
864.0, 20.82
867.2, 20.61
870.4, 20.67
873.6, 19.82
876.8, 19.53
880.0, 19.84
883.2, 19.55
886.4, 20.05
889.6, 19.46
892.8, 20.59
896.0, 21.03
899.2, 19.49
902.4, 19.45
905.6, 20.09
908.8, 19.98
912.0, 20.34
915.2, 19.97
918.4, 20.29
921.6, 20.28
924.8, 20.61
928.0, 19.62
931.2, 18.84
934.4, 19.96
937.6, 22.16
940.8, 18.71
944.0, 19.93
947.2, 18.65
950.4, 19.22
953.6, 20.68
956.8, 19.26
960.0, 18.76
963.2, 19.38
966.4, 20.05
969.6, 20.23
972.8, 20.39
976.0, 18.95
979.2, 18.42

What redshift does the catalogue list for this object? 0.24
